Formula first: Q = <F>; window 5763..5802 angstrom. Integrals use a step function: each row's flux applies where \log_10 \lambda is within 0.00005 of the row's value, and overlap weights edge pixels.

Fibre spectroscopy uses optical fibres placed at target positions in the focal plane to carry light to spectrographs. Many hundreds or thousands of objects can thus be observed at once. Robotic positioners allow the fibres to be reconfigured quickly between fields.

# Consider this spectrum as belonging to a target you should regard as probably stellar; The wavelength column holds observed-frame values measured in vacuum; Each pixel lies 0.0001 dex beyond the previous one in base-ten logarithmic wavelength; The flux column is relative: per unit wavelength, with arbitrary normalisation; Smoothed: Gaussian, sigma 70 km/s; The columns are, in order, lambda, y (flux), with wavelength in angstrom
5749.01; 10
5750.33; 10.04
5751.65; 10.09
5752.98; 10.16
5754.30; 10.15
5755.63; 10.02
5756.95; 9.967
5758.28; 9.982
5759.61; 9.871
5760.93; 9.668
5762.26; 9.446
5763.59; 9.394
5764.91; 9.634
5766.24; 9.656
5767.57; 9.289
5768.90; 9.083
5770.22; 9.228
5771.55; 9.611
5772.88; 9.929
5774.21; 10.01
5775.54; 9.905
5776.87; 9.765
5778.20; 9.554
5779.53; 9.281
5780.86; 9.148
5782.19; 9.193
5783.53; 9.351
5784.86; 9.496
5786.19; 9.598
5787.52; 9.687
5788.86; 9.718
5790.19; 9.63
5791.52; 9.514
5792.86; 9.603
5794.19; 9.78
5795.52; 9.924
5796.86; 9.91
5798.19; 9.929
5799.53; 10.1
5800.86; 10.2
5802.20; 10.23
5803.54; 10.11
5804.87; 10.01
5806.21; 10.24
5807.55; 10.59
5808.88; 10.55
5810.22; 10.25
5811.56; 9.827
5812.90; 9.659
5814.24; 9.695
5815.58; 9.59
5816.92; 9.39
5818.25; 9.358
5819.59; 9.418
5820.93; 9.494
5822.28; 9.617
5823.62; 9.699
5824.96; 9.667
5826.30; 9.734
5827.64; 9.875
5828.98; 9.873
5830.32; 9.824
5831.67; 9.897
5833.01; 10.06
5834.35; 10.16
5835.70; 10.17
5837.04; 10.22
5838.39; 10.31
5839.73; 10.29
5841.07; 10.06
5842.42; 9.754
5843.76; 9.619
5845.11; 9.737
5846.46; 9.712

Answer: 9.63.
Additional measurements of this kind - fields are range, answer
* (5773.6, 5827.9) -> 9.76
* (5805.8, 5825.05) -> 9.8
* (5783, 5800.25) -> 9.72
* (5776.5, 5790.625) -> 9.48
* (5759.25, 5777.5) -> 9.61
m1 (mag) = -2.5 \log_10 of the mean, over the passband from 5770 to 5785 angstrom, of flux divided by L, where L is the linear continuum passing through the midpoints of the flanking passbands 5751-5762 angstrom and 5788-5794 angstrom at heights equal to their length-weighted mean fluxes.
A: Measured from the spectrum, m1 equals 0.024 mag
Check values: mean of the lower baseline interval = 9.96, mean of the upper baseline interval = 9.63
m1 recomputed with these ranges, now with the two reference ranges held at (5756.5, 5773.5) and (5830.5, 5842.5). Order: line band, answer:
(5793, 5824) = 0.001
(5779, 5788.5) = 0.037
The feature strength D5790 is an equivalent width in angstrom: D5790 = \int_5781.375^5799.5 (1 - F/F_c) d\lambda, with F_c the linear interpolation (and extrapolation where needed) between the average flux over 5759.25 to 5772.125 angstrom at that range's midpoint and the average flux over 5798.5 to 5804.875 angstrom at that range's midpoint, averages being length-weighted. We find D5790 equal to 0.5 angstrom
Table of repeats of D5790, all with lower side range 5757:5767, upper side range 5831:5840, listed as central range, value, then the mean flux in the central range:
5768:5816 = 0.47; 9.77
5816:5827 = 0.56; 9.55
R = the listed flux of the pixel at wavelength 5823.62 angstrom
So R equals 9.699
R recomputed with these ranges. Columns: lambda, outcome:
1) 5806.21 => 10.24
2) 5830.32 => 9.824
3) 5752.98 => 10.16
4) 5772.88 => 9.929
